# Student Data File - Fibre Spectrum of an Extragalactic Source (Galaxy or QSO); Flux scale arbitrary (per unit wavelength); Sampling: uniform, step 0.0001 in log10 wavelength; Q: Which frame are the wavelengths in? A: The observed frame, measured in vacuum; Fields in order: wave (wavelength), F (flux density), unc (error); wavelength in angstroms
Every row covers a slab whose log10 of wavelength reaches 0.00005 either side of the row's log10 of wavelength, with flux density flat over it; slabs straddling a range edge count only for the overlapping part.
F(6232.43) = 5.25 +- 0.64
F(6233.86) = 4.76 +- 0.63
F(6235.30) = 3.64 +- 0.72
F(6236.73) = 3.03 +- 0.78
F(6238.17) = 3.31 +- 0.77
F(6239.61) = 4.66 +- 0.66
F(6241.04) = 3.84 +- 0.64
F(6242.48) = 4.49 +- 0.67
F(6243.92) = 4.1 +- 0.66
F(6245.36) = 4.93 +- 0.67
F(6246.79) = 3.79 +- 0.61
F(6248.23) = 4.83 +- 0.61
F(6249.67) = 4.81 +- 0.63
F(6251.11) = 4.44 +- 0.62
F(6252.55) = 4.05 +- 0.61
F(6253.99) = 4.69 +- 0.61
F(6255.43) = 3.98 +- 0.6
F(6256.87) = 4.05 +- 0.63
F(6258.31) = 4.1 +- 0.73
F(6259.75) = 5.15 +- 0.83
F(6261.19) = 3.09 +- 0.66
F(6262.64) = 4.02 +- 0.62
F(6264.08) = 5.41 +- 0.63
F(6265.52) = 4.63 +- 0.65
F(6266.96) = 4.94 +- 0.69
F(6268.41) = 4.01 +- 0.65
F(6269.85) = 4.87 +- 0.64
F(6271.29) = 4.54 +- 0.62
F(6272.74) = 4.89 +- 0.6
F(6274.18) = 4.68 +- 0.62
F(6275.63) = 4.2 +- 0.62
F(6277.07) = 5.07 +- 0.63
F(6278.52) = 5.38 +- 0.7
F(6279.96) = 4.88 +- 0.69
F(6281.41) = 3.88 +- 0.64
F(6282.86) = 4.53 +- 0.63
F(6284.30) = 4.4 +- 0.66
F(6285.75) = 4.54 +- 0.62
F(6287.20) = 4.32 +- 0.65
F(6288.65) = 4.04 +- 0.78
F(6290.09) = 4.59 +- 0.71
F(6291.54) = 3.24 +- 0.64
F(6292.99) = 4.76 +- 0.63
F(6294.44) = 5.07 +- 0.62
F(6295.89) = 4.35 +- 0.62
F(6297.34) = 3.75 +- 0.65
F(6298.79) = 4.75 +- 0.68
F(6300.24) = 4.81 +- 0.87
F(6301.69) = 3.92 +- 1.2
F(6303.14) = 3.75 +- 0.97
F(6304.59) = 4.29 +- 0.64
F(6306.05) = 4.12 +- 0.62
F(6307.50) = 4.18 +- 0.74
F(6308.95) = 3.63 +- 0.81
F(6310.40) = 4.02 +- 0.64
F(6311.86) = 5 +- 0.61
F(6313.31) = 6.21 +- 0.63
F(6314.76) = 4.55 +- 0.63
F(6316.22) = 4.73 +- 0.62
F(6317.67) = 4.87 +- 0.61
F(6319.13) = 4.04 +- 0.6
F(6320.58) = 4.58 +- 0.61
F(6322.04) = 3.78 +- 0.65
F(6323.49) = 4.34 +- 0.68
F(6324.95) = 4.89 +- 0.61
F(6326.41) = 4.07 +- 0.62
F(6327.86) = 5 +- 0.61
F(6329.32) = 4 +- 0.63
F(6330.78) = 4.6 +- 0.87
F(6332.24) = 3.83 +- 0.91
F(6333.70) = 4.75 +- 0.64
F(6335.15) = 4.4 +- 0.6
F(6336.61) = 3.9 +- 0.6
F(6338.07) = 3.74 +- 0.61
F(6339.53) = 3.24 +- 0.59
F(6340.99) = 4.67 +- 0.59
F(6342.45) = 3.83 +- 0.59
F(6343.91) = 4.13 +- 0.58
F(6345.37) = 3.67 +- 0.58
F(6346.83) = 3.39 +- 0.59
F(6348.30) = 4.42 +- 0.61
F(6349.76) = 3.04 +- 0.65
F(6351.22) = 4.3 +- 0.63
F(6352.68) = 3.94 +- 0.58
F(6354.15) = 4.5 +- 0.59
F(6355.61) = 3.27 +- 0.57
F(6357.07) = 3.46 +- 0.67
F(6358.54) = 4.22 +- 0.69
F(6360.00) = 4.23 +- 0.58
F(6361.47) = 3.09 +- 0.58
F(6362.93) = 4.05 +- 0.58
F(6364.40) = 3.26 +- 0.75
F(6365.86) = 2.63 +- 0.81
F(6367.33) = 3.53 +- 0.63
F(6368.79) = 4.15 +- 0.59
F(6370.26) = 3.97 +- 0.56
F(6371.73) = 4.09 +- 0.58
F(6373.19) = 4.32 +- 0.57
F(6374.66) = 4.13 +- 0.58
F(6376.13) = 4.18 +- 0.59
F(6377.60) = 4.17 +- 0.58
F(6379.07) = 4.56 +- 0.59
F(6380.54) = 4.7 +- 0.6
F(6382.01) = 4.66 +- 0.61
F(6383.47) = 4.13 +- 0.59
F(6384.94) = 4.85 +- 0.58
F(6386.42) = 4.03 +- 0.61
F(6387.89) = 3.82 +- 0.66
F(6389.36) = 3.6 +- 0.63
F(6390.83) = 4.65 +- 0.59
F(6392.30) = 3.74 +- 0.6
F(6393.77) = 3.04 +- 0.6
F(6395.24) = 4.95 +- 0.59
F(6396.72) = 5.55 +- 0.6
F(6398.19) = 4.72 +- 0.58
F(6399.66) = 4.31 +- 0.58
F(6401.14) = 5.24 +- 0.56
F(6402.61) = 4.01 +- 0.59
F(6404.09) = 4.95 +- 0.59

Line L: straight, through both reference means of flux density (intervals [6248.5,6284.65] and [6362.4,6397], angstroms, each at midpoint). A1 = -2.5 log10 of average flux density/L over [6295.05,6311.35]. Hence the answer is 0.06 mag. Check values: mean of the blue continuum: 4.51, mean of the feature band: 4.16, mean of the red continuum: 4.1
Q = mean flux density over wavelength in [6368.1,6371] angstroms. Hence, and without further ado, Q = 4.05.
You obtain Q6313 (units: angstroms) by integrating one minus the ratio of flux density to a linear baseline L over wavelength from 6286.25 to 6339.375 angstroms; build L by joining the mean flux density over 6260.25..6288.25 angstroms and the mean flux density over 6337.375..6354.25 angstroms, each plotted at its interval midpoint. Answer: -2.10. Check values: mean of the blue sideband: 4.54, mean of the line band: 4.35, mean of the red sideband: 3.88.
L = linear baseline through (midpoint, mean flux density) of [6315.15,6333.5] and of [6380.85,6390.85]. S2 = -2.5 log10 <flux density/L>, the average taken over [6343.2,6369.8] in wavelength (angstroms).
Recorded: 0.157 mag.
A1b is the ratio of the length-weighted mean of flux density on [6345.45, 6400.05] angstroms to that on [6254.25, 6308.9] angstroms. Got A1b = 0.92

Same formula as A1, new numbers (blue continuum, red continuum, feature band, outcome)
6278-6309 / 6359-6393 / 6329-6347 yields 0.04 mag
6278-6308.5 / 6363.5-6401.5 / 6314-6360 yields 0.03 mag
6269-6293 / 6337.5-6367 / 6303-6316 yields -0.06 mag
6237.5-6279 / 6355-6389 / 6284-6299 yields -0.01 mag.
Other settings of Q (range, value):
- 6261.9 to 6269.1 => 4.6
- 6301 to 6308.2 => 4.05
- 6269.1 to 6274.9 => 4.75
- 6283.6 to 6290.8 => 4.38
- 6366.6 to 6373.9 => 4.02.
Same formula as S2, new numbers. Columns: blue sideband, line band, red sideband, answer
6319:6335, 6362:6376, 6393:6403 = 0.180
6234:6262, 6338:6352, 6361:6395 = 0.052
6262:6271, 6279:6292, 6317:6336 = 0.063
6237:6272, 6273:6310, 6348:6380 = -0.045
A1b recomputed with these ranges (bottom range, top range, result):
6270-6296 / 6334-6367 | 0.84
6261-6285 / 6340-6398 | 0.88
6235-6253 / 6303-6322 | 1.07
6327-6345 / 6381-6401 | 1.04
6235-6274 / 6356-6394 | 0.92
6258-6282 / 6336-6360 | 0.84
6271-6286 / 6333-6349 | 0.86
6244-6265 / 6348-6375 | 0.87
